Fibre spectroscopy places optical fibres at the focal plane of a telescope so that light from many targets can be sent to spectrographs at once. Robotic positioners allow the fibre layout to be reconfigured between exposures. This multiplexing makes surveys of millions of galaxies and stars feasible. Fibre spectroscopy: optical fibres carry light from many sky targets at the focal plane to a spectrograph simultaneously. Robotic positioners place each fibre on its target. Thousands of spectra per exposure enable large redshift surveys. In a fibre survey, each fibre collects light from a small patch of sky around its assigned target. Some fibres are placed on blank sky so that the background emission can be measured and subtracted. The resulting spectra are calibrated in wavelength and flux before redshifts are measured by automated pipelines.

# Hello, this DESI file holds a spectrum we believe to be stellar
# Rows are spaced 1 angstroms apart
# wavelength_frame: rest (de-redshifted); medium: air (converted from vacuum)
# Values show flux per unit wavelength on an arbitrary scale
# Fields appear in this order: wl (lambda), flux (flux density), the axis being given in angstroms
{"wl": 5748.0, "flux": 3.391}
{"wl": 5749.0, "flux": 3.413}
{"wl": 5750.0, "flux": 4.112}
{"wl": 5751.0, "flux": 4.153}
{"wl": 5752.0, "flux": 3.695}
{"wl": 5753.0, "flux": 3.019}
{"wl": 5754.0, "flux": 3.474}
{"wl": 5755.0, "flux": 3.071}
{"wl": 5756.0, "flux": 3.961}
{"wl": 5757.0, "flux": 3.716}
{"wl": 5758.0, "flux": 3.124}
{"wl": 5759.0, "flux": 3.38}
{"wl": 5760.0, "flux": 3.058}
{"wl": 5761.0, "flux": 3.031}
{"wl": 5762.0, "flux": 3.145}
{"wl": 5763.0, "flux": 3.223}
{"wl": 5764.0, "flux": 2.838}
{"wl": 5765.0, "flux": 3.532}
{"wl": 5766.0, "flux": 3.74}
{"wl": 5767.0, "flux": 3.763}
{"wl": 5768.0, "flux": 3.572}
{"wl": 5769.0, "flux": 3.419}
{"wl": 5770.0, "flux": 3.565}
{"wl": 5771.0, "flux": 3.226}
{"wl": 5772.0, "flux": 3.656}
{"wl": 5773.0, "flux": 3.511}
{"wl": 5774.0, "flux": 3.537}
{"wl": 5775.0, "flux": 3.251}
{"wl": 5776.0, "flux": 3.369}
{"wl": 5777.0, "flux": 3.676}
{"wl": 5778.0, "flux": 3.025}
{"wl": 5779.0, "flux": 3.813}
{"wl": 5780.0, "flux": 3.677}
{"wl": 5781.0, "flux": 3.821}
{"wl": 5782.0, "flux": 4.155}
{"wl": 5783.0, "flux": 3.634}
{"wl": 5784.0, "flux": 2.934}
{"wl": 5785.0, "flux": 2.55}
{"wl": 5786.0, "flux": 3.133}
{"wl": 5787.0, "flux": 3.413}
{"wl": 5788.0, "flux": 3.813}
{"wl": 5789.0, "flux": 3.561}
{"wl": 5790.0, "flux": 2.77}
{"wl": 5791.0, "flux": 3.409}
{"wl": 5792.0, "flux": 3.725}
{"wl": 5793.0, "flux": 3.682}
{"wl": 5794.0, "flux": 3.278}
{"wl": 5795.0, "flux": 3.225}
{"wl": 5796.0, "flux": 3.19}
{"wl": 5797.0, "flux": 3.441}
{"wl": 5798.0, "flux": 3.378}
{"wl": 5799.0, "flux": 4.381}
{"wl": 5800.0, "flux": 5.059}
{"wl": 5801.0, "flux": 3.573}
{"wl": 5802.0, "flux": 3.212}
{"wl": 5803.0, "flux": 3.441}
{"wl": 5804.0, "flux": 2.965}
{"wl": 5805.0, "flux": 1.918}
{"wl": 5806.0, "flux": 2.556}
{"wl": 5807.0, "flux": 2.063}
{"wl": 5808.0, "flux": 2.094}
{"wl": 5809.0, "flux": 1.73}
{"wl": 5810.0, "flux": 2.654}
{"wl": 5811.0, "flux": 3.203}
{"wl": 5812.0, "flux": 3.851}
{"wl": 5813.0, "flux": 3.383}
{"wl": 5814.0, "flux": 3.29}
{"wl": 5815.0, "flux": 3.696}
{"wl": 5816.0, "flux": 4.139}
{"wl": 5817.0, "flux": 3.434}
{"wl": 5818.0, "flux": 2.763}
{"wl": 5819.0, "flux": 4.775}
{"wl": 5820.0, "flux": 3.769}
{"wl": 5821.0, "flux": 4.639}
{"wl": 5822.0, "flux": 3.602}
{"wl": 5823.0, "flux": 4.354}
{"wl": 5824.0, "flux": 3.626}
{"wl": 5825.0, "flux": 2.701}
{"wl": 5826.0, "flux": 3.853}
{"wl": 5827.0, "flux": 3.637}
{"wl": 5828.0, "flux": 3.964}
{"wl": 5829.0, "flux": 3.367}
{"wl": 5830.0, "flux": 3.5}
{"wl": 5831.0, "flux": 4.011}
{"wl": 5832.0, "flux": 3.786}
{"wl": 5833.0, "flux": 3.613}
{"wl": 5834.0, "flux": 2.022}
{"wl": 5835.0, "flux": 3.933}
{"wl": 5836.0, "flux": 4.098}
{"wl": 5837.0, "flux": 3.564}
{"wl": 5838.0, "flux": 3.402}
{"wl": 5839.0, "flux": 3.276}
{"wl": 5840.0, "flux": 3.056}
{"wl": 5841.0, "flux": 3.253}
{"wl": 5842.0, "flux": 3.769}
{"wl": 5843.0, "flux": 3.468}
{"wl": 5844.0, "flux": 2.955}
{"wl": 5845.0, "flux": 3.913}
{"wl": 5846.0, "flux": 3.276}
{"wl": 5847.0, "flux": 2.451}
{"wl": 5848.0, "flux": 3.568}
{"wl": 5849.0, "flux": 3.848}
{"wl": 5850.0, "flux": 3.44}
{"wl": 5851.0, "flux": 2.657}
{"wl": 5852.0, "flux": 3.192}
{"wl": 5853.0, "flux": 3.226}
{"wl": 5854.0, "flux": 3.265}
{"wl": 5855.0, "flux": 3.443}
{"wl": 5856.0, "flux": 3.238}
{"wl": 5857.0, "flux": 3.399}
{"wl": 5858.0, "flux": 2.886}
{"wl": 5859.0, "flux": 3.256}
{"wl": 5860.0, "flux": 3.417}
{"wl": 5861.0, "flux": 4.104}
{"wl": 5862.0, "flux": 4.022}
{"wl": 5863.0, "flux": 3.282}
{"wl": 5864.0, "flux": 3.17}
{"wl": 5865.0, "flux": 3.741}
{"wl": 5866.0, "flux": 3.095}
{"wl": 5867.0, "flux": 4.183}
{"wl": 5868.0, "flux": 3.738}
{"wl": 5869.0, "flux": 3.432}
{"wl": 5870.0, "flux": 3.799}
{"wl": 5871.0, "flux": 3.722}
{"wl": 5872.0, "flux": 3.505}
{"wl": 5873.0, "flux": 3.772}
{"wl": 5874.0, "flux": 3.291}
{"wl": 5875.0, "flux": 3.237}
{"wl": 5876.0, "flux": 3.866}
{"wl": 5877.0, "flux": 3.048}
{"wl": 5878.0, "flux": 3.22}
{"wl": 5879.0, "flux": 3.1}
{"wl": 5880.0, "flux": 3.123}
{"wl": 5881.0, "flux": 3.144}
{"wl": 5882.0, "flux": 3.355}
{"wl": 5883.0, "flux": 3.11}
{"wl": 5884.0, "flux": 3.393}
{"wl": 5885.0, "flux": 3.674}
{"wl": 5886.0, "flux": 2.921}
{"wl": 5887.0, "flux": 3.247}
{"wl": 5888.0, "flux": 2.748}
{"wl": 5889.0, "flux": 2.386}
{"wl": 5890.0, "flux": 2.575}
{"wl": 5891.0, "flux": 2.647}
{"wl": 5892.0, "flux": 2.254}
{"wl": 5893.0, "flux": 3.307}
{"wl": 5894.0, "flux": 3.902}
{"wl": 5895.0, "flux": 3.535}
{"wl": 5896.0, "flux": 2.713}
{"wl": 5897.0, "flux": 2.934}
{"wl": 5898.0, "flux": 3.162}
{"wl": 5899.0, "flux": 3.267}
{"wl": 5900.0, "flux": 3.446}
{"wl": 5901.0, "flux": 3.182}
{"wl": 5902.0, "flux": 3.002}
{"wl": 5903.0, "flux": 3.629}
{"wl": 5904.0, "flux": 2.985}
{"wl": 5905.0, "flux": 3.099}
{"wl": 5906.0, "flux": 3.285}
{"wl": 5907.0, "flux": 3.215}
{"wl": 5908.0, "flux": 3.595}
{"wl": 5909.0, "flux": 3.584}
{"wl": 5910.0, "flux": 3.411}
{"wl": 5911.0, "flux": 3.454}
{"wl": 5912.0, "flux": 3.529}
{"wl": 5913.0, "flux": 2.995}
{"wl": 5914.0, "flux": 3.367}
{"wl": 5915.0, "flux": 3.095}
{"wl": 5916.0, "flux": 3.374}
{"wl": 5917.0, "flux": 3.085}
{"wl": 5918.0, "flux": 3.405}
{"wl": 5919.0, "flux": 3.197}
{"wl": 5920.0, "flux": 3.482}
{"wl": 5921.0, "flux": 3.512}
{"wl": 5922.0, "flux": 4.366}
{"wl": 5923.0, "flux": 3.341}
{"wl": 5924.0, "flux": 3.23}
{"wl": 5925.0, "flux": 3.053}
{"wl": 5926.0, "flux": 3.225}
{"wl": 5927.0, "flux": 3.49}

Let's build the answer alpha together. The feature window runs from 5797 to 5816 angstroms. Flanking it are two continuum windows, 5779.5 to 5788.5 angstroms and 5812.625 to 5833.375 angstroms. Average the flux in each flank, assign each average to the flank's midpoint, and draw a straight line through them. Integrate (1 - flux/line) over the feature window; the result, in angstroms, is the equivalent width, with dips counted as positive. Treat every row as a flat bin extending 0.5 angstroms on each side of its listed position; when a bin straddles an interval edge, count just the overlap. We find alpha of 2.3 angstroms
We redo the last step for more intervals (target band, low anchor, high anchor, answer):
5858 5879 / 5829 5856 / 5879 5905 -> -1.83 angstroms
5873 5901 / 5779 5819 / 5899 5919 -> 1.32 angstroms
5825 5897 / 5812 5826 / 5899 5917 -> 3.51 angstroms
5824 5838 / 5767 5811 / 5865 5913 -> -1.05 angstroms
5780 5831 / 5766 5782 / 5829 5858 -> 0.79 angstroms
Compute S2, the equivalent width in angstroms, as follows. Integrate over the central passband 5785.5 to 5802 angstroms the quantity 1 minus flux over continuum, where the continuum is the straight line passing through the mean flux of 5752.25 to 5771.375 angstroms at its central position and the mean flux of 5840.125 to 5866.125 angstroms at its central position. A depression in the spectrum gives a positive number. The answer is -0.9 angstroms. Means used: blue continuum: 3.37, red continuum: 3.36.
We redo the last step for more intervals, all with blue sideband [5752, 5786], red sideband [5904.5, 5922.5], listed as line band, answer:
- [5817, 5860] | -0.9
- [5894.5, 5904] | 0.6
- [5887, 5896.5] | 1.3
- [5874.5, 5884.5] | 0.4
